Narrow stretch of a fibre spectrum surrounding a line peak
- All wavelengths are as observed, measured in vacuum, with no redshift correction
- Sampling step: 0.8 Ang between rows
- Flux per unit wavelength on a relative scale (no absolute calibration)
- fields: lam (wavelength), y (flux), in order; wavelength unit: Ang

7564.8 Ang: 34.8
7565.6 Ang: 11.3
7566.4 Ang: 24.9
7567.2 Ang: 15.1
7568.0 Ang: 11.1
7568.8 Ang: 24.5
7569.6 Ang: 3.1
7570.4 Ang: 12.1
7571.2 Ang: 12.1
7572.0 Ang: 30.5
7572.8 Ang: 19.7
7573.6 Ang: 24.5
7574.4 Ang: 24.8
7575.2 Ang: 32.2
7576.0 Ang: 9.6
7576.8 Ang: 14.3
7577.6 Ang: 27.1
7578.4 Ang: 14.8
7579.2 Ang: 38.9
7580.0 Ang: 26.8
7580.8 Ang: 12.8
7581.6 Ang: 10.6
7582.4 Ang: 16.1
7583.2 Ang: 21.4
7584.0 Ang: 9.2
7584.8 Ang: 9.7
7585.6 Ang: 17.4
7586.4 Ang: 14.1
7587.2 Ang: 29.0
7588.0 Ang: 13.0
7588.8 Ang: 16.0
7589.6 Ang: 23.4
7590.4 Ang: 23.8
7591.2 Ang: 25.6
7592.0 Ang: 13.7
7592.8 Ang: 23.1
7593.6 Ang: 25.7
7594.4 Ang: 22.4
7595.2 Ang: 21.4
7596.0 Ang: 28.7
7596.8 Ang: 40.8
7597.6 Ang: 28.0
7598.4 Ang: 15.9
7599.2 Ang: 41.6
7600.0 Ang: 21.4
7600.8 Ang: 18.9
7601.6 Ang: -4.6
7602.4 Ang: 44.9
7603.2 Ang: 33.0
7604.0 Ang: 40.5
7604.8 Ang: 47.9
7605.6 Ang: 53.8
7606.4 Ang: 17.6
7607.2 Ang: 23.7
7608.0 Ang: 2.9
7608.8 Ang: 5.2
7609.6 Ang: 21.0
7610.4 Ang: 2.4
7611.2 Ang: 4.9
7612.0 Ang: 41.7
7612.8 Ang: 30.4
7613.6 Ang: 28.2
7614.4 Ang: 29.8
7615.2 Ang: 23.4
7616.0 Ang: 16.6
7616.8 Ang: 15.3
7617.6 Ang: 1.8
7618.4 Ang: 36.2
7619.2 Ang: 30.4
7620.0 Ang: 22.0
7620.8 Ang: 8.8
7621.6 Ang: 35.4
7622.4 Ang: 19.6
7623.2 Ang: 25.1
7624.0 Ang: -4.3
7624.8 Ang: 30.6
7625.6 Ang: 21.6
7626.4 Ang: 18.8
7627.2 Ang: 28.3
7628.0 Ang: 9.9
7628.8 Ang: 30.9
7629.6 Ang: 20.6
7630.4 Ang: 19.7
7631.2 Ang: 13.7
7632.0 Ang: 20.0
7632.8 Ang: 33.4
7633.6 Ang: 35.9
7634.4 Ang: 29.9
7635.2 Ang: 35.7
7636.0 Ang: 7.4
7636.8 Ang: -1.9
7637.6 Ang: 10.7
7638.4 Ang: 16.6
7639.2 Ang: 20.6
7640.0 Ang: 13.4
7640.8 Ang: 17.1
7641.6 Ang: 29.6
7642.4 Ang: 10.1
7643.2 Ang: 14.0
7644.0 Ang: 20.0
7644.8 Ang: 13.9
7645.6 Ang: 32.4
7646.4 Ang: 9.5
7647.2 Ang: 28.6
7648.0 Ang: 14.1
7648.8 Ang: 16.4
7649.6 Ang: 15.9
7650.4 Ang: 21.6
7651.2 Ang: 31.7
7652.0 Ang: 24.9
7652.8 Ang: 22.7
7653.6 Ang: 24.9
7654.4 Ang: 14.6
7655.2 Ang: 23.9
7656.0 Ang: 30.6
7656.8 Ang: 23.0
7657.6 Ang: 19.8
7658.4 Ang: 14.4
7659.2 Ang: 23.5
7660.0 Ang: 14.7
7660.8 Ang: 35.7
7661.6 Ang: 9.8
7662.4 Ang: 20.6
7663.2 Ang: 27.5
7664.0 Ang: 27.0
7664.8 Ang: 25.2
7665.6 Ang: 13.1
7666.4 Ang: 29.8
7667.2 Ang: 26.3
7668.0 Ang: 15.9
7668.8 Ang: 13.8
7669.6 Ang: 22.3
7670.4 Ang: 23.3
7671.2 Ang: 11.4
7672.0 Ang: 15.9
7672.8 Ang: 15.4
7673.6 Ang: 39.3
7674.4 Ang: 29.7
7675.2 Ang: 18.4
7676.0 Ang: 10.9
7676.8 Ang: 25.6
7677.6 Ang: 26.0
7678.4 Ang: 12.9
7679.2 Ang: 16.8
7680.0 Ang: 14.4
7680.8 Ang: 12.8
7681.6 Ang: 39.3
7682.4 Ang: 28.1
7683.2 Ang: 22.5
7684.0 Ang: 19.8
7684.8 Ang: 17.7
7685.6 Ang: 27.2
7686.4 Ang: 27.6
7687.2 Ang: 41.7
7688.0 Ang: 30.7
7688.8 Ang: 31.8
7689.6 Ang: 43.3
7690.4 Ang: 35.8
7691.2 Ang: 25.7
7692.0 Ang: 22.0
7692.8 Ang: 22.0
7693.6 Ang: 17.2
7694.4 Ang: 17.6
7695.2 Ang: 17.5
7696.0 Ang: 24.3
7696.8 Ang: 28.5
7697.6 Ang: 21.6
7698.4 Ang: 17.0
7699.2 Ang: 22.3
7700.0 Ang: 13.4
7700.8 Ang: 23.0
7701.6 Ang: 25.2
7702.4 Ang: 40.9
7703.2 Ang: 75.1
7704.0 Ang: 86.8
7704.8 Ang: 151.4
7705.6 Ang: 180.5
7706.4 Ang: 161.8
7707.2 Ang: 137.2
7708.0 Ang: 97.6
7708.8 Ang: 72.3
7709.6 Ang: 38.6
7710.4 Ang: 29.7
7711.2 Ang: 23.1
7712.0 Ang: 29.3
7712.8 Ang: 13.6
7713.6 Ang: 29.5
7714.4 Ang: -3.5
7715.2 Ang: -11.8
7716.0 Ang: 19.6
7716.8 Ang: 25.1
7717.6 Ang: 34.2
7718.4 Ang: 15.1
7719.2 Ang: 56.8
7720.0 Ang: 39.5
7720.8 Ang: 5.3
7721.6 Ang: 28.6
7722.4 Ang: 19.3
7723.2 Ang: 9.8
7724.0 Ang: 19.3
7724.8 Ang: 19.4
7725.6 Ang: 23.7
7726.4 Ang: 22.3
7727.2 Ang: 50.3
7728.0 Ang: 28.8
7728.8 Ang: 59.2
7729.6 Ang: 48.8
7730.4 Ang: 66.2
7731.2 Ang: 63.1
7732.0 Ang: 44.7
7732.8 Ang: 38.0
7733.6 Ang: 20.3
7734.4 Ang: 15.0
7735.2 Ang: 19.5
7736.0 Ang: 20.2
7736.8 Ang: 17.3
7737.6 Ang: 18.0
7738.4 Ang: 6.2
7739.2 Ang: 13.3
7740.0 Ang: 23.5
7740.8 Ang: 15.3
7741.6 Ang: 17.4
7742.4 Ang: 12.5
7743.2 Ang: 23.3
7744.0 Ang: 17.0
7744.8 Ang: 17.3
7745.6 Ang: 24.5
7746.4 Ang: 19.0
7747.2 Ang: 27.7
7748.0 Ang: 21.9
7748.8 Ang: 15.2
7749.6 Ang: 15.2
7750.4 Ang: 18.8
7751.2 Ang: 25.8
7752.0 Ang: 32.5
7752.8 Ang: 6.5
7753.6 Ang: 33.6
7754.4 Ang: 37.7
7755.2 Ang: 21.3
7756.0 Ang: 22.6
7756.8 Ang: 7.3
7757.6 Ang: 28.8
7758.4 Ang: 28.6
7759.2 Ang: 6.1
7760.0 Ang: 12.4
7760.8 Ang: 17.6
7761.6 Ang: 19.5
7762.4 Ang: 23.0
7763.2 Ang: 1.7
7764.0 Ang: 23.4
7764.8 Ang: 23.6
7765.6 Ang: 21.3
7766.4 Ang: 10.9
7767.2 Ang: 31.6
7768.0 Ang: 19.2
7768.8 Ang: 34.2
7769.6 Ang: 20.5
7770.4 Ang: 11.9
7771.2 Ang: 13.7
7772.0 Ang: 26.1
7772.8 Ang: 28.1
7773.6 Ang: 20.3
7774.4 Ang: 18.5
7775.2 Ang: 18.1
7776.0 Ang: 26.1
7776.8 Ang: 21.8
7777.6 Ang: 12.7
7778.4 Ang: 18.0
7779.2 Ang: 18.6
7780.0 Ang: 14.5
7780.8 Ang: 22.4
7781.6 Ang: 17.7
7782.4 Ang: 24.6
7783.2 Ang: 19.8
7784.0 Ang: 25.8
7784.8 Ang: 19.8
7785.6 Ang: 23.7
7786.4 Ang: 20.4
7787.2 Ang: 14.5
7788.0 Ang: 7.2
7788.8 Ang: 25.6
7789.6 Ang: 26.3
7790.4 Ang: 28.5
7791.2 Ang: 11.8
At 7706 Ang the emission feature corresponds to H-alpha 6563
